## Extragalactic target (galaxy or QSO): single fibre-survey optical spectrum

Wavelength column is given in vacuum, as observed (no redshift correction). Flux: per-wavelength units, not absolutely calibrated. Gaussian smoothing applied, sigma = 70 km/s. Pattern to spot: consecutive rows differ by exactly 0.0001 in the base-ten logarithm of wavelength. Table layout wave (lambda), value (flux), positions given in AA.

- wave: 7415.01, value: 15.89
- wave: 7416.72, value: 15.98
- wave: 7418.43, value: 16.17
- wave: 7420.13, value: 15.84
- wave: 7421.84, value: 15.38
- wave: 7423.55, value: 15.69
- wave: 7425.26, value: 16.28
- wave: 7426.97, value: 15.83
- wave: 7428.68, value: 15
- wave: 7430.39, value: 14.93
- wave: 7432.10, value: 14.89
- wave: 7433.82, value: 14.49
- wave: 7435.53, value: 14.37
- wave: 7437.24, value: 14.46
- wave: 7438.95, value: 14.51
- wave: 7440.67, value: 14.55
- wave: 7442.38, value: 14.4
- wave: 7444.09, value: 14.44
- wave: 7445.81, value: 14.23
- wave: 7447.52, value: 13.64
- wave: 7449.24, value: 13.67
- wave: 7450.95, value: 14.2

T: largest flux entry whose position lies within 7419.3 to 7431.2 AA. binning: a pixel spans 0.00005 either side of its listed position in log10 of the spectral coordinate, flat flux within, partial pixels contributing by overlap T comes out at 16.28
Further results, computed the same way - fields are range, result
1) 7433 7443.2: 14.55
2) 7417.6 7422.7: 16.17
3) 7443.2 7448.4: 14.44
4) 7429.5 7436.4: 14.93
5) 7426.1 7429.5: 15.83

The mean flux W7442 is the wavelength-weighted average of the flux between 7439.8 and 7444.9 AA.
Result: 14.5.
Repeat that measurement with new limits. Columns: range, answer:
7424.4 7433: 15.4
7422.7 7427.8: 15.9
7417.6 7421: 16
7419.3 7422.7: 15.6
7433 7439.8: 14.5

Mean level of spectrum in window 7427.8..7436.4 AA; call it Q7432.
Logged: 14.7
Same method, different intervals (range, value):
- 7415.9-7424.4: 15.8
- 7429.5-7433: 14.9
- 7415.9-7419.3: 16.1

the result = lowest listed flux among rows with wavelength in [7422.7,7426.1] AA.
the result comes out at 15.69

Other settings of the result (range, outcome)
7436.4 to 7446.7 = 14.23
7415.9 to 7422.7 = 15.38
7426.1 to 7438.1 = 14.37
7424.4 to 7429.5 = 15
